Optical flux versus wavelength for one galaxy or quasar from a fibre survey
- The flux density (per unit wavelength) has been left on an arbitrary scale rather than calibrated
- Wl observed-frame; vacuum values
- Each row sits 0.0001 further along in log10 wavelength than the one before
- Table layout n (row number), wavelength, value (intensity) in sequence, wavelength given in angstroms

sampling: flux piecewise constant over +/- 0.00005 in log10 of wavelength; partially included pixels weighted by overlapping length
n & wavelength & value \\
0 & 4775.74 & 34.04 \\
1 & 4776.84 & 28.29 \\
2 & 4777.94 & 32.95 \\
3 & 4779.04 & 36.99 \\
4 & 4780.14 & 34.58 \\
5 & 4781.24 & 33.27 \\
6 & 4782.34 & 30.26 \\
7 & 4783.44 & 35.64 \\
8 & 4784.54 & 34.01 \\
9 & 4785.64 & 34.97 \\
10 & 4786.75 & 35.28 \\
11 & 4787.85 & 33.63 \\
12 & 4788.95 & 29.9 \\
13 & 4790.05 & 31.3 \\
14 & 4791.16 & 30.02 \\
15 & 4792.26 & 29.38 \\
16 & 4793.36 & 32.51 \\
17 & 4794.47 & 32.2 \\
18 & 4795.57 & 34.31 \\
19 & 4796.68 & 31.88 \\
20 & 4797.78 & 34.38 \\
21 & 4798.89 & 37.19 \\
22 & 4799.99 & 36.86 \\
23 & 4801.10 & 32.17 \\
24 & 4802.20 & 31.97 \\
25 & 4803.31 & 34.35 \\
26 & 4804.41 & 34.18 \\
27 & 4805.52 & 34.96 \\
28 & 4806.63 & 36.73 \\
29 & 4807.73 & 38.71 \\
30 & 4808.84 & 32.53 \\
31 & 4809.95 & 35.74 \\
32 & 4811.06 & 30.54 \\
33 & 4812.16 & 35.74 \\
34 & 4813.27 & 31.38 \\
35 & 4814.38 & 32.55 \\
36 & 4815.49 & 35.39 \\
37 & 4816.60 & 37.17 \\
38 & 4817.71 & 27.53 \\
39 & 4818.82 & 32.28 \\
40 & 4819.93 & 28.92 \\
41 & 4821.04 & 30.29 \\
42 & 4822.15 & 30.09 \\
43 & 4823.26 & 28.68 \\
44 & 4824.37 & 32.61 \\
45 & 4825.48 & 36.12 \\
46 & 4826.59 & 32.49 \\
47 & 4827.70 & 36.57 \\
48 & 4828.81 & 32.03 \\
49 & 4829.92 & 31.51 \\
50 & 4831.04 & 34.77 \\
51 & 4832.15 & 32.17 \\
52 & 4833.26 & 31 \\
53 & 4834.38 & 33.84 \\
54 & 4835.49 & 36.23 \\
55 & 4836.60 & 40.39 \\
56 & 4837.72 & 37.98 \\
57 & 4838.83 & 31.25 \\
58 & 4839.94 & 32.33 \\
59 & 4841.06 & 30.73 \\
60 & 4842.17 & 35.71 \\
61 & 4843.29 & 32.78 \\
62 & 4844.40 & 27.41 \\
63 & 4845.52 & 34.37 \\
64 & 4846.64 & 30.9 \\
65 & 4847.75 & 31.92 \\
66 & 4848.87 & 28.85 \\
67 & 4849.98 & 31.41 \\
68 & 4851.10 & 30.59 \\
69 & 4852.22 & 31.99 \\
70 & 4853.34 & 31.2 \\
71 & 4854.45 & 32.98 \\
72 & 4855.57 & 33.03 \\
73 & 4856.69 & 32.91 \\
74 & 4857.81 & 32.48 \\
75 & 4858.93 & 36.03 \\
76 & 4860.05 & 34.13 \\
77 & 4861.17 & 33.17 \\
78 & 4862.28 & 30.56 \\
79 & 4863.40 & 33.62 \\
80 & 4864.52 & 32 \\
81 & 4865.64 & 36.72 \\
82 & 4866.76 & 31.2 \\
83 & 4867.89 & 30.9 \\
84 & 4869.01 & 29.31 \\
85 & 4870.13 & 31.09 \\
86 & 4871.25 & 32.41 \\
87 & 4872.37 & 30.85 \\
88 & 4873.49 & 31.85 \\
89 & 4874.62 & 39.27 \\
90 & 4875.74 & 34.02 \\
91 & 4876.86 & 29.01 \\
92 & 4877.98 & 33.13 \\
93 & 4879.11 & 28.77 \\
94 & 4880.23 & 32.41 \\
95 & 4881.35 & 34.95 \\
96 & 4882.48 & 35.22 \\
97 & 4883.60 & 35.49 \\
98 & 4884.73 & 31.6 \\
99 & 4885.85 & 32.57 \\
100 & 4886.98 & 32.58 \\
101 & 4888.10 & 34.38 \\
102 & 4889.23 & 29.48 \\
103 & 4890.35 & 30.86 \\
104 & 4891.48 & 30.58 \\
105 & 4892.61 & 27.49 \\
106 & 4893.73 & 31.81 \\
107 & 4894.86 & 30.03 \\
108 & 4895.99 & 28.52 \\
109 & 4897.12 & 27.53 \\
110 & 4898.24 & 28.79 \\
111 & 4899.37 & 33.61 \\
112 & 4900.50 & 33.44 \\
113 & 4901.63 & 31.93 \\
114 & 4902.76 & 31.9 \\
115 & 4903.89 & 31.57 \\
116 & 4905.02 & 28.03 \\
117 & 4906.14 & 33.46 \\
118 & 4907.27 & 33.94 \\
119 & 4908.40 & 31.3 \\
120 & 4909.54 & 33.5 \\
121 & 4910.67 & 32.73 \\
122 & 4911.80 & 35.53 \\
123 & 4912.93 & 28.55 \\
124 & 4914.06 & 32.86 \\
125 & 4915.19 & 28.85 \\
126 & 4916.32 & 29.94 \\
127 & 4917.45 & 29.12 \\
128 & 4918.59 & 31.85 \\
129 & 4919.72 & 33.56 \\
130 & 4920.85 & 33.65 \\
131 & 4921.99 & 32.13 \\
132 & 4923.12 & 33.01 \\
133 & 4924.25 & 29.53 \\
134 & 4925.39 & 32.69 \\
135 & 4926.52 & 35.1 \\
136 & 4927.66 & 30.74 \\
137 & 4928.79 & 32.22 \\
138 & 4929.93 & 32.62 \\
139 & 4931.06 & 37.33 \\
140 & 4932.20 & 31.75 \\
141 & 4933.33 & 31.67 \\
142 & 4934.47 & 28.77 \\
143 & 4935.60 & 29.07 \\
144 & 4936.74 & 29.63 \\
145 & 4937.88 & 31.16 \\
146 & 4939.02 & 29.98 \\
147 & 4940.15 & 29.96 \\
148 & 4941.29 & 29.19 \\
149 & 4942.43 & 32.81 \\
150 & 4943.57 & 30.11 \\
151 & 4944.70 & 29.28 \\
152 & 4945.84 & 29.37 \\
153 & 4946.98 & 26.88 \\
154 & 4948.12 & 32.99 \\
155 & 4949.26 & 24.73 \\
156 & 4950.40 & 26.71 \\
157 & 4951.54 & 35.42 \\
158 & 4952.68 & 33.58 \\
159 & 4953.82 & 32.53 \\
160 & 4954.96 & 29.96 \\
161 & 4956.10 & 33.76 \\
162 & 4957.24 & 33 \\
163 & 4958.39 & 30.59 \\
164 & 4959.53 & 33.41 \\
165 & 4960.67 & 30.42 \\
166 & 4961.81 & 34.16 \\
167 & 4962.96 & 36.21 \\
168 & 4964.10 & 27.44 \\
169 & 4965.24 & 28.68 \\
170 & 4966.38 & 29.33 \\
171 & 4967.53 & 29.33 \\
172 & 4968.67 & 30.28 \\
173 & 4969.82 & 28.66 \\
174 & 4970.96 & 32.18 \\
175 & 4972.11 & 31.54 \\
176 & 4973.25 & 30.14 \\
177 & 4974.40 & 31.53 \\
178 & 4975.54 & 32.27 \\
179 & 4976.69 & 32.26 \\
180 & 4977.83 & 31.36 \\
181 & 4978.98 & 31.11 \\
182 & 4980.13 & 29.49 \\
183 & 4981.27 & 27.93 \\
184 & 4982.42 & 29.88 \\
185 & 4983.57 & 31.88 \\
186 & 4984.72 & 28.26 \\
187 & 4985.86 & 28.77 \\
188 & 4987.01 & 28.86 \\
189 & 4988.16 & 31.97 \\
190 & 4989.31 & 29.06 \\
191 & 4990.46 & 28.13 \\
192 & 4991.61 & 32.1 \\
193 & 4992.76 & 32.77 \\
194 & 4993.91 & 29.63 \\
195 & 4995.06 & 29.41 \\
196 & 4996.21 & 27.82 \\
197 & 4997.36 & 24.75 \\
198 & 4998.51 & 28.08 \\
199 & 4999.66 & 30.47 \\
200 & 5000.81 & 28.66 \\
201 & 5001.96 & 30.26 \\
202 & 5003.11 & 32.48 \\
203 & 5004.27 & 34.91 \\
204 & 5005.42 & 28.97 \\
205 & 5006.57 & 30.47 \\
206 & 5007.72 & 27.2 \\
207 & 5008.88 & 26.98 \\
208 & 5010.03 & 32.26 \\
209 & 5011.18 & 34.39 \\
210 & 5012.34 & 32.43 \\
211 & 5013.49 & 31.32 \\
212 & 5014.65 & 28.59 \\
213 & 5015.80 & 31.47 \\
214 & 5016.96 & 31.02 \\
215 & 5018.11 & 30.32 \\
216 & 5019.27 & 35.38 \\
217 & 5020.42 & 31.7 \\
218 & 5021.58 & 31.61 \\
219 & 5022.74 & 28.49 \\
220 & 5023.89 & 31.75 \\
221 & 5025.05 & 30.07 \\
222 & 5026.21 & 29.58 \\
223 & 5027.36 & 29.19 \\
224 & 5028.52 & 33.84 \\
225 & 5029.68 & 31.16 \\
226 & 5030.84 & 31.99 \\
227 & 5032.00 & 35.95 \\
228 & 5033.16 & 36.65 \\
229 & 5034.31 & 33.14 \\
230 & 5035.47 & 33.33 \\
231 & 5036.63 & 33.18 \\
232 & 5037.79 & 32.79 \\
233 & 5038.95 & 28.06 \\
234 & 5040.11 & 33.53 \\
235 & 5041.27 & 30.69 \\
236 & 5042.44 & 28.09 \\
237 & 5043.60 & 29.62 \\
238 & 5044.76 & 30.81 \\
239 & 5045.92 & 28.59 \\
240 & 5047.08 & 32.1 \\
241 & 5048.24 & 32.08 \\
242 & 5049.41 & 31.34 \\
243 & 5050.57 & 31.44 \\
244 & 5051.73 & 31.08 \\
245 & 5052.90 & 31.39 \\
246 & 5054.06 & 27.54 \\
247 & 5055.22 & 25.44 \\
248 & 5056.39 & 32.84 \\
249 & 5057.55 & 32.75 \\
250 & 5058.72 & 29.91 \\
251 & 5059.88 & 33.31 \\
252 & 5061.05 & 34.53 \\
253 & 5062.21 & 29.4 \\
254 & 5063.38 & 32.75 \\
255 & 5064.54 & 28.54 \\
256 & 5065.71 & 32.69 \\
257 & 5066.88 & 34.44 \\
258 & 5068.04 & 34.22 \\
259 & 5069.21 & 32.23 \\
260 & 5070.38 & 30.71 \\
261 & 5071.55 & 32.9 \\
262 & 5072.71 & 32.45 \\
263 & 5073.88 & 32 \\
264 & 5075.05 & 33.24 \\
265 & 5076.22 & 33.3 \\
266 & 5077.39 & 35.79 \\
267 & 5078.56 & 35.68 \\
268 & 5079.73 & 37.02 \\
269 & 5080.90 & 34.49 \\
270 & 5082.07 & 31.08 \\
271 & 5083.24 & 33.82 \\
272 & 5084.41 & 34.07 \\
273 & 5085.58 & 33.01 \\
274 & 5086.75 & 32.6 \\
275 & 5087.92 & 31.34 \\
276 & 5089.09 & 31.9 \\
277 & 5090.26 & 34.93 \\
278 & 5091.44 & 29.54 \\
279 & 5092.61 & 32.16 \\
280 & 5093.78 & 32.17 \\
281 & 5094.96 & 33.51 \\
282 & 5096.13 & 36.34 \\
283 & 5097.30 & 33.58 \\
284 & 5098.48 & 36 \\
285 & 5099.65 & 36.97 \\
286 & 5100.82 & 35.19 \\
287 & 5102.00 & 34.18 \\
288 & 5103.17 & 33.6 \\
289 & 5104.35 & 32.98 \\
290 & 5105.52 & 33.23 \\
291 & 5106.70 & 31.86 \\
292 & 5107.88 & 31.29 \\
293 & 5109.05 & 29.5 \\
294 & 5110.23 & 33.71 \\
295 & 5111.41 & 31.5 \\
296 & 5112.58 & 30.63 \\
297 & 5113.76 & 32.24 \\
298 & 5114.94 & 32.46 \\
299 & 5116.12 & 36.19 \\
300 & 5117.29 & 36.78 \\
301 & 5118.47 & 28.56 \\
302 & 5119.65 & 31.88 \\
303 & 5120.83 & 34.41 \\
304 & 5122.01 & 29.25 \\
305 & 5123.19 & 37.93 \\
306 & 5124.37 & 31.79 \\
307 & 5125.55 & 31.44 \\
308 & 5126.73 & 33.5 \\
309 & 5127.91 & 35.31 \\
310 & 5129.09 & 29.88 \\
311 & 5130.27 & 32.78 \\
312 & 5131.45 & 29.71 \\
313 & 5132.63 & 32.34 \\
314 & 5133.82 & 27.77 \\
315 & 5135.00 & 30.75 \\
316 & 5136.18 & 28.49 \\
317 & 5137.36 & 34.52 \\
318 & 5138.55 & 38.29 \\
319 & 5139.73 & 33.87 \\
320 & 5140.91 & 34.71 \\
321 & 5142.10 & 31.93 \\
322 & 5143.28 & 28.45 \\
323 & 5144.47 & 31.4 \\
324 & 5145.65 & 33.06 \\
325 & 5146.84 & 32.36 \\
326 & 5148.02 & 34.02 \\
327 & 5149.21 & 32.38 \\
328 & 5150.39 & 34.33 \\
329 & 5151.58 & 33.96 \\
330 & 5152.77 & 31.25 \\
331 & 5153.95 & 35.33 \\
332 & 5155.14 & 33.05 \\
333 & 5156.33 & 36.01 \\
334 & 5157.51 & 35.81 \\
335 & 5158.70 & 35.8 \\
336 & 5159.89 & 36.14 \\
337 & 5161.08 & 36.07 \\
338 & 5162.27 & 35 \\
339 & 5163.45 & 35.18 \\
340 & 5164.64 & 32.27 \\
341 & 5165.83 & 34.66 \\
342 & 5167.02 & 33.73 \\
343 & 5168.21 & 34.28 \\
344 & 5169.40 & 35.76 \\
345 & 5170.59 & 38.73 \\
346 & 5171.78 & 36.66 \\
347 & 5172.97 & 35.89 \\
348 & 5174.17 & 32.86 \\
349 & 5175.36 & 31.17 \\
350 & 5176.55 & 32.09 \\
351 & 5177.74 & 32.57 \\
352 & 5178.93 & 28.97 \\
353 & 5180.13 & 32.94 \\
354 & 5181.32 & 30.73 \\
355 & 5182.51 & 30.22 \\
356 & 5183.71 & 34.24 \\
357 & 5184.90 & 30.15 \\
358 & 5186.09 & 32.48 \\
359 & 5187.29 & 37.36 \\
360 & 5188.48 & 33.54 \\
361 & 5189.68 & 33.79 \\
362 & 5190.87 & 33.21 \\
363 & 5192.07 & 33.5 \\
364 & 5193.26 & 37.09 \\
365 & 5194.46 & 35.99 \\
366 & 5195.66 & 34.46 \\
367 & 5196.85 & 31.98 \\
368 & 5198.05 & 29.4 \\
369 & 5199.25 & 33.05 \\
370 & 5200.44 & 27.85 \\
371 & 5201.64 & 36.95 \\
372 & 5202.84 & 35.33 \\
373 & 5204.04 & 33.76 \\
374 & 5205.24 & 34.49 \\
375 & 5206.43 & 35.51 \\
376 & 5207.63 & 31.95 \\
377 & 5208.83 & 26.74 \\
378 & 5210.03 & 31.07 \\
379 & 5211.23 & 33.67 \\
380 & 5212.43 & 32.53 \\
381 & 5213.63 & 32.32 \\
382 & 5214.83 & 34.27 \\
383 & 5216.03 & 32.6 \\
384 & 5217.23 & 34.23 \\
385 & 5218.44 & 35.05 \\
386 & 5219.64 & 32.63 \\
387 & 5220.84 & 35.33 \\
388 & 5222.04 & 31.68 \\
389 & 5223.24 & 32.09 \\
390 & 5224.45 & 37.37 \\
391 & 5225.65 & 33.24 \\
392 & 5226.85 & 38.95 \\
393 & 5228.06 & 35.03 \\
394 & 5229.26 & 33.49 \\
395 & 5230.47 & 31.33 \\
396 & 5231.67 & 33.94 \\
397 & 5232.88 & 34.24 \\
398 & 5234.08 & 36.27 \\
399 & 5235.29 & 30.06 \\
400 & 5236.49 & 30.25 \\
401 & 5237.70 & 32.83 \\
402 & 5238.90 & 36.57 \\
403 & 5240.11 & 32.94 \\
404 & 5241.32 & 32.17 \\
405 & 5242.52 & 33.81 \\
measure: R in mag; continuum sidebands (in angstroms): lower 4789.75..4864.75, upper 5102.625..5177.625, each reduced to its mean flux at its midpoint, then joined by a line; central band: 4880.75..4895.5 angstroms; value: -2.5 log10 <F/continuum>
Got 0.03 mag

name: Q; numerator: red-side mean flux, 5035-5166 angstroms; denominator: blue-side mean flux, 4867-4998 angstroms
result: 1.05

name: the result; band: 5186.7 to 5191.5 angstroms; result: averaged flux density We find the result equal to 34.5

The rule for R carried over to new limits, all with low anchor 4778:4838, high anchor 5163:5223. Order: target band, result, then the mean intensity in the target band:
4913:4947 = 0.07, 31.2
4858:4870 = 0.02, 32.7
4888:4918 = 0.08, 31.1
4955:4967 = 0.06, 31.6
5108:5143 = 0.03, 32.4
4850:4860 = 0.03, 32.6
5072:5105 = -0.01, 33.7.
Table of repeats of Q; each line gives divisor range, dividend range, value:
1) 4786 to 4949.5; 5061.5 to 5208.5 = 1.03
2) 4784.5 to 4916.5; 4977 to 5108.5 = 0.97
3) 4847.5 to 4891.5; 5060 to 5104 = 1.03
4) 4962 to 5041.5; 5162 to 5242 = 1.09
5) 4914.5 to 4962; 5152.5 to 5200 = 1.08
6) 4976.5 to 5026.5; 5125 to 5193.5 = 1.10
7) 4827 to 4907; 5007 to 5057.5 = 0.96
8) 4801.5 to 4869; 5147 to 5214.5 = 1.02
